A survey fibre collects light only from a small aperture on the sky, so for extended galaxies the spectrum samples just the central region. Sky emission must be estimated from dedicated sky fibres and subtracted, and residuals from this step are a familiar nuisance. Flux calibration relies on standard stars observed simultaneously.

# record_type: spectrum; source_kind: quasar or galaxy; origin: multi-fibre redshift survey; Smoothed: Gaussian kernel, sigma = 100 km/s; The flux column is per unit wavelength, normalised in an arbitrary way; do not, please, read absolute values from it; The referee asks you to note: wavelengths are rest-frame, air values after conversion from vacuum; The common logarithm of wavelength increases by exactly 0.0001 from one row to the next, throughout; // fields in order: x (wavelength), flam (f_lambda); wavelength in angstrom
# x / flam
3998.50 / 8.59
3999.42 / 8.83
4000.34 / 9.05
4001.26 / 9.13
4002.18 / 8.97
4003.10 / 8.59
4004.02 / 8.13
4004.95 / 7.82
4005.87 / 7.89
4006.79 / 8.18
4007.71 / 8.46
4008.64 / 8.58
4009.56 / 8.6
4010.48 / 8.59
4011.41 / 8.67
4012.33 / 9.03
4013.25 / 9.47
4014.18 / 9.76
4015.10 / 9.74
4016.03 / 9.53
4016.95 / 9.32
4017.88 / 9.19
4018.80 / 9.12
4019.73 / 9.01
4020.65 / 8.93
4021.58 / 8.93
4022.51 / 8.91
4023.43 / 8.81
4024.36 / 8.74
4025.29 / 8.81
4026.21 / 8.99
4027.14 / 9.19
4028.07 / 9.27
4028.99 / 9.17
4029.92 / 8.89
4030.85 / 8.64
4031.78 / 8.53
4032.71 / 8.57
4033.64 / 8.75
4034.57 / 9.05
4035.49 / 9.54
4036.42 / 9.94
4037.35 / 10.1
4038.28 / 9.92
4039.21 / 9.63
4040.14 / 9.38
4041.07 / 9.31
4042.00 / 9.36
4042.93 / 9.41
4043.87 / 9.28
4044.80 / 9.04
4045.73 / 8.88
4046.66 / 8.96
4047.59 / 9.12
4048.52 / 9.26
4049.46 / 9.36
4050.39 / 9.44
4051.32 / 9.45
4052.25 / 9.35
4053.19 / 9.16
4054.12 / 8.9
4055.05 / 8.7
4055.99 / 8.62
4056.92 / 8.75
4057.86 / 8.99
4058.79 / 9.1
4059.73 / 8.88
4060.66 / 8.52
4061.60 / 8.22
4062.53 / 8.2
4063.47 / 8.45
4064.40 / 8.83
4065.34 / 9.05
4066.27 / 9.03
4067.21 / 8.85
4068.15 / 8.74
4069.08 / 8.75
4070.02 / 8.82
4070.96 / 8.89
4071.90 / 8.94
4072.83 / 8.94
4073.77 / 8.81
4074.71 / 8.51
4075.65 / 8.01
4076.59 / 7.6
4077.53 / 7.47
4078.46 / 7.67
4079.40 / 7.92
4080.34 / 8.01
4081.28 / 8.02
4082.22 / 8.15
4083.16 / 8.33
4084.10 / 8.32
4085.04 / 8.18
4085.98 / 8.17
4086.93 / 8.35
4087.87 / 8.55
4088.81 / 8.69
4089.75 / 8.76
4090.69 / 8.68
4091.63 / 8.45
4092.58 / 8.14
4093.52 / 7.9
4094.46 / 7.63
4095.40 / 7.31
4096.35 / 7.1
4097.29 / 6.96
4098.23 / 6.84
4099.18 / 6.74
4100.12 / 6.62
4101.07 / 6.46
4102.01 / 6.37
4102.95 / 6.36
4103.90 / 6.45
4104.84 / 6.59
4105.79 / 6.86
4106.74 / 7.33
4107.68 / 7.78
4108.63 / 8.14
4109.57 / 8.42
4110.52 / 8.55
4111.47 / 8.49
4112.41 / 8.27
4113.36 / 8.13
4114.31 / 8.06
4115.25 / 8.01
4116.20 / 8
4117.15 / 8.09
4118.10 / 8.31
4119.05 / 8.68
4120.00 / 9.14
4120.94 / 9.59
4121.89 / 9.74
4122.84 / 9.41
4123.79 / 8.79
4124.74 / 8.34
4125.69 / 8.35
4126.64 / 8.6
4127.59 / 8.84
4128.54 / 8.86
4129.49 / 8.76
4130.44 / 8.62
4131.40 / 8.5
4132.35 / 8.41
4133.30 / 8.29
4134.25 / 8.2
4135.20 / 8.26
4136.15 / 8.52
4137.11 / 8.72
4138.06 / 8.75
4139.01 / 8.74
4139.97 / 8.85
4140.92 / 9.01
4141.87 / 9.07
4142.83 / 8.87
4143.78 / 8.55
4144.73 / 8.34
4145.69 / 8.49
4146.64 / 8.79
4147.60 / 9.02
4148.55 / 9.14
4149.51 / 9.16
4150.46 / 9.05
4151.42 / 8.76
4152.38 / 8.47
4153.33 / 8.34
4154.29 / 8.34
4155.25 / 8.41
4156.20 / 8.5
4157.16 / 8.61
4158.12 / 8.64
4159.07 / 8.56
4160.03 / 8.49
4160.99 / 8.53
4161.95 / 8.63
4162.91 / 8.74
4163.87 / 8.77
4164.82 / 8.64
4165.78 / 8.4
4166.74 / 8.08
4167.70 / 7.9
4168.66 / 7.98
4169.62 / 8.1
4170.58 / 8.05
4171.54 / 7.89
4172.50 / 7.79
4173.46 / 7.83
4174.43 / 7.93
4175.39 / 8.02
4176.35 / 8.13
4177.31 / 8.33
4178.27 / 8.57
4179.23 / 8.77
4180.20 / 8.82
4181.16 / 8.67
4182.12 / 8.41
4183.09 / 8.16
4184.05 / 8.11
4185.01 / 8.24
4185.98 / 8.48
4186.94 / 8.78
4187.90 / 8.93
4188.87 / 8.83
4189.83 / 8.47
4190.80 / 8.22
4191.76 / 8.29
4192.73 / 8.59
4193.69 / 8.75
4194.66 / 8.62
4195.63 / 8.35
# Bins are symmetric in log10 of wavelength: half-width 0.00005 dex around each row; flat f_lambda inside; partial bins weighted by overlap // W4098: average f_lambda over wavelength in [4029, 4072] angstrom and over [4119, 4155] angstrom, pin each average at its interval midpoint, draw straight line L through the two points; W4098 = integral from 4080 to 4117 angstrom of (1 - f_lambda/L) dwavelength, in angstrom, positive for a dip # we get 4.69 angstrom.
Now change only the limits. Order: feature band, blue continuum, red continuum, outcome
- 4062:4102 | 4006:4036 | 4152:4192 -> 2.8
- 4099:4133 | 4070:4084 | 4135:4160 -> 1.7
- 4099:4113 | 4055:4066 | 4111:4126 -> 2.1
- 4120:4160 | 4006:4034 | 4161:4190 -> -1.1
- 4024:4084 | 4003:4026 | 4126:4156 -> -0.5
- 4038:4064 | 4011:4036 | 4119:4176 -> -0.3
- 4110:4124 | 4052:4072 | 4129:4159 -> 0.1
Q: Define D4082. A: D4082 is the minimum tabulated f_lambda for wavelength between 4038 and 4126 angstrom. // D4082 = 6.36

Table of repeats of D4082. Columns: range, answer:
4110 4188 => 7.79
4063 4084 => 7.47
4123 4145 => 8.2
